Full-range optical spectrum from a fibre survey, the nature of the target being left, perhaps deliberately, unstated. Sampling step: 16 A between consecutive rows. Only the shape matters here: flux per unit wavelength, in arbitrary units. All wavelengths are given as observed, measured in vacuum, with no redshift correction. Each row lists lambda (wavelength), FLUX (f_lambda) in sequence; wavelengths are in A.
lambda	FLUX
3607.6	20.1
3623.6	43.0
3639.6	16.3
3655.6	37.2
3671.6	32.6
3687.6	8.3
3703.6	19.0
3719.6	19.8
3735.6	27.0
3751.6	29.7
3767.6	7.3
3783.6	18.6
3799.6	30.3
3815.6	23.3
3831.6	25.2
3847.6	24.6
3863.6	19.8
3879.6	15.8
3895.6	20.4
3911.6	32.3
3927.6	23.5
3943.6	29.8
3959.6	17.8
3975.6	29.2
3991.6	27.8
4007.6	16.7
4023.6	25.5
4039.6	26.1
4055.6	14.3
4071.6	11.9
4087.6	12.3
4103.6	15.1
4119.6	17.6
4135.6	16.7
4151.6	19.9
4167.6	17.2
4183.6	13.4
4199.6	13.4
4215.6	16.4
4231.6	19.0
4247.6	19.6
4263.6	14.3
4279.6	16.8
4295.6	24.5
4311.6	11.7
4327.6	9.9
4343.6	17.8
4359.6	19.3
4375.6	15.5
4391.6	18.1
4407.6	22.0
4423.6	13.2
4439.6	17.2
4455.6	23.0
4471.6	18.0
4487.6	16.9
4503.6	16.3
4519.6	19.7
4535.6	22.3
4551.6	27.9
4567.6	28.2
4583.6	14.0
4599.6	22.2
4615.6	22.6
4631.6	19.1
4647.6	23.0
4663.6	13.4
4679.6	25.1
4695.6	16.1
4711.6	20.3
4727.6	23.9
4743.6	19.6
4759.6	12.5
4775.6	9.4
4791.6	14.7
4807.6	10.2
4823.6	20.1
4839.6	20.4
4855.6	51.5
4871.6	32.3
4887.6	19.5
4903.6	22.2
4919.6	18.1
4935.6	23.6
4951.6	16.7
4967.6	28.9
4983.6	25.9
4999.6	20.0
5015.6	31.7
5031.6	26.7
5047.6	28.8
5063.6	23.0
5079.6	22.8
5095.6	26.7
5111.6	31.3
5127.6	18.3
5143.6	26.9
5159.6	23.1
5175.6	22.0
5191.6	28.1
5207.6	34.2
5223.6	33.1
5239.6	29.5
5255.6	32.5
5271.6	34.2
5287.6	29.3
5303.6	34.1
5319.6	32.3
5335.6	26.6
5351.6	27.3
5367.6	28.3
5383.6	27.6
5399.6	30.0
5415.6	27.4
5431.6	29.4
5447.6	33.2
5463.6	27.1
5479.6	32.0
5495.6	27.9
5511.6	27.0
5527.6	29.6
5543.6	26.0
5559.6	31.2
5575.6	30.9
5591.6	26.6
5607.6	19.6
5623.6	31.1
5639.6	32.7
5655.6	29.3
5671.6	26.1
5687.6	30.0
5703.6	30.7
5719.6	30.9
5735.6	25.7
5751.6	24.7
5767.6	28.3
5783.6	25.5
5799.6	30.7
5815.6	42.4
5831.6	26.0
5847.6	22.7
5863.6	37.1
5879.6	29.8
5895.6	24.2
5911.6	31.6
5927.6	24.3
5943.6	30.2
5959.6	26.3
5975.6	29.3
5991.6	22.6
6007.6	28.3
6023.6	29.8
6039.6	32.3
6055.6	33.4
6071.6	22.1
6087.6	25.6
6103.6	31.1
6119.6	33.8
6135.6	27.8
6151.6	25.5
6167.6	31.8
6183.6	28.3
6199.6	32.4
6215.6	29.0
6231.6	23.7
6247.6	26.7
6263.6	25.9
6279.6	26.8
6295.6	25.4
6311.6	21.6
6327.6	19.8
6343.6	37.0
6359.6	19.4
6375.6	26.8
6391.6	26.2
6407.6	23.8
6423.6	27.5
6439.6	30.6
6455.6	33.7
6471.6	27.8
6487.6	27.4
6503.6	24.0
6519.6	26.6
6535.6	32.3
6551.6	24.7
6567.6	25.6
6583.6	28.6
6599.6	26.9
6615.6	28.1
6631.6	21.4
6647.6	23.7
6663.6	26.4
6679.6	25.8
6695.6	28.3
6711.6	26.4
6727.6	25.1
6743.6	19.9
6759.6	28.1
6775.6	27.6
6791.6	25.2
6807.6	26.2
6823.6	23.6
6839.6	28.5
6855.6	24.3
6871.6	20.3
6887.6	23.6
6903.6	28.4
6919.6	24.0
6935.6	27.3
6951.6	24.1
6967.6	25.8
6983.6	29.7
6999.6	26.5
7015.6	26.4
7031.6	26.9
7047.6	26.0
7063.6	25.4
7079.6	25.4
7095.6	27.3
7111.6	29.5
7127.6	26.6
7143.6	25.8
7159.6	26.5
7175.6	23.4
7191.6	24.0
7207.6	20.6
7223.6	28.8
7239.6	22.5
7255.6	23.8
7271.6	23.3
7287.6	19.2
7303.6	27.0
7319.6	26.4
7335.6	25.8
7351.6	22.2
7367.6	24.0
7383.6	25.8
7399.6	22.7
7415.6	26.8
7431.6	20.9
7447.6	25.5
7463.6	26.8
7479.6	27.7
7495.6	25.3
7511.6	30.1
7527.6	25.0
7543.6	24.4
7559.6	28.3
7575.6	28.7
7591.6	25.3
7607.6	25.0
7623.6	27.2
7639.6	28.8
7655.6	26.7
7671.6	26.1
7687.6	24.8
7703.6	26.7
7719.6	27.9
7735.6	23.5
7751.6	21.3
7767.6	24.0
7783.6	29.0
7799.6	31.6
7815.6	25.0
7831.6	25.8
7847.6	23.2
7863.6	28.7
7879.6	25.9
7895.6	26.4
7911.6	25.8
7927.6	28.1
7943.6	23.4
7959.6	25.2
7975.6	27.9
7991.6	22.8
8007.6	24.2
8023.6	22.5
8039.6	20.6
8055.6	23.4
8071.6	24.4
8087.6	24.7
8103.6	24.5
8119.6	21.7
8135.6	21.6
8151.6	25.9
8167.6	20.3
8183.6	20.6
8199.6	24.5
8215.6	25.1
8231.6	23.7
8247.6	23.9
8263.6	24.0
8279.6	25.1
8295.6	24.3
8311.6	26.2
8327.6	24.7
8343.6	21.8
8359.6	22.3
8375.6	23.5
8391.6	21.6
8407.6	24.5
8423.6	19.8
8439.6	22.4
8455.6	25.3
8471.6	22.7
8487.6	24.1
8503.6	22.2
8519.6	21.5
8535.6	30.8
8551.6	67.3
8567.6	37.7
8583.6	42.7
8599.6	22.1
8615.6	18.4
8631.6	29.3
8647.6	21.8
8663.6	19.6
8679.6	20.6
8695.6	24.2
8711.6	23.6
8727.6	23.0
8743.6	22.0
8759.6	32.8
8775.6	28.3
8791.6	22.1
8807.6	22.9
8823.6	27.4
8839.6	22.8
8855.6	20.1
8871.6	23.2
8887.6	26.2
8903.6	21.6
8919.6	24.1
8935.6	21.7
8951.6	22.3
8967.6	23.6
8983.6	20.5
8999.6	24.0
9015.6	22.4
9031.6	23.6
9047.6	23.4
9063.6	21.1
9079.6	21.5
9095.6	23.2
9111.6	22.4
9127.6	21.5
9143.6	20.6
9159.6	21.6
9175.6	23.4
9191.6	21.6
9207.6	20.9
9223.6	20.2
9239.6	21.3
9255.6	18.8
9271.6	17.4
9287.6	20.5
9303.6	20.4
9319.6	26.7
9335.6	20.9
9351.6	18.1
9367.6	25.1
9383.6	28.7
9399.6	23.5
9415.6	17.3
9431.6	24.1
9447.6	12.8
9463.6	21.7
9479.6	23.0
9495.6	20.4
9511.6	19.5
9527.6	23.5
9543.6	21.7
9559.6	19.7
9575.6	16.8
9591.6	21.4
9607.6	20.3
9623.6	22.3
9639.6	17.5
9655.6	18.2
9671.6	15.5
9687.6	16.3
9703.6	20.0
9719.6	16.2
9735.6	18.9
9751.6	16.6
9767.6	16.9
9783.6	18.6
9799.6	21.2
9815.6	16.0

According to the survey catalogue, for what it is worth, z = 0.304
